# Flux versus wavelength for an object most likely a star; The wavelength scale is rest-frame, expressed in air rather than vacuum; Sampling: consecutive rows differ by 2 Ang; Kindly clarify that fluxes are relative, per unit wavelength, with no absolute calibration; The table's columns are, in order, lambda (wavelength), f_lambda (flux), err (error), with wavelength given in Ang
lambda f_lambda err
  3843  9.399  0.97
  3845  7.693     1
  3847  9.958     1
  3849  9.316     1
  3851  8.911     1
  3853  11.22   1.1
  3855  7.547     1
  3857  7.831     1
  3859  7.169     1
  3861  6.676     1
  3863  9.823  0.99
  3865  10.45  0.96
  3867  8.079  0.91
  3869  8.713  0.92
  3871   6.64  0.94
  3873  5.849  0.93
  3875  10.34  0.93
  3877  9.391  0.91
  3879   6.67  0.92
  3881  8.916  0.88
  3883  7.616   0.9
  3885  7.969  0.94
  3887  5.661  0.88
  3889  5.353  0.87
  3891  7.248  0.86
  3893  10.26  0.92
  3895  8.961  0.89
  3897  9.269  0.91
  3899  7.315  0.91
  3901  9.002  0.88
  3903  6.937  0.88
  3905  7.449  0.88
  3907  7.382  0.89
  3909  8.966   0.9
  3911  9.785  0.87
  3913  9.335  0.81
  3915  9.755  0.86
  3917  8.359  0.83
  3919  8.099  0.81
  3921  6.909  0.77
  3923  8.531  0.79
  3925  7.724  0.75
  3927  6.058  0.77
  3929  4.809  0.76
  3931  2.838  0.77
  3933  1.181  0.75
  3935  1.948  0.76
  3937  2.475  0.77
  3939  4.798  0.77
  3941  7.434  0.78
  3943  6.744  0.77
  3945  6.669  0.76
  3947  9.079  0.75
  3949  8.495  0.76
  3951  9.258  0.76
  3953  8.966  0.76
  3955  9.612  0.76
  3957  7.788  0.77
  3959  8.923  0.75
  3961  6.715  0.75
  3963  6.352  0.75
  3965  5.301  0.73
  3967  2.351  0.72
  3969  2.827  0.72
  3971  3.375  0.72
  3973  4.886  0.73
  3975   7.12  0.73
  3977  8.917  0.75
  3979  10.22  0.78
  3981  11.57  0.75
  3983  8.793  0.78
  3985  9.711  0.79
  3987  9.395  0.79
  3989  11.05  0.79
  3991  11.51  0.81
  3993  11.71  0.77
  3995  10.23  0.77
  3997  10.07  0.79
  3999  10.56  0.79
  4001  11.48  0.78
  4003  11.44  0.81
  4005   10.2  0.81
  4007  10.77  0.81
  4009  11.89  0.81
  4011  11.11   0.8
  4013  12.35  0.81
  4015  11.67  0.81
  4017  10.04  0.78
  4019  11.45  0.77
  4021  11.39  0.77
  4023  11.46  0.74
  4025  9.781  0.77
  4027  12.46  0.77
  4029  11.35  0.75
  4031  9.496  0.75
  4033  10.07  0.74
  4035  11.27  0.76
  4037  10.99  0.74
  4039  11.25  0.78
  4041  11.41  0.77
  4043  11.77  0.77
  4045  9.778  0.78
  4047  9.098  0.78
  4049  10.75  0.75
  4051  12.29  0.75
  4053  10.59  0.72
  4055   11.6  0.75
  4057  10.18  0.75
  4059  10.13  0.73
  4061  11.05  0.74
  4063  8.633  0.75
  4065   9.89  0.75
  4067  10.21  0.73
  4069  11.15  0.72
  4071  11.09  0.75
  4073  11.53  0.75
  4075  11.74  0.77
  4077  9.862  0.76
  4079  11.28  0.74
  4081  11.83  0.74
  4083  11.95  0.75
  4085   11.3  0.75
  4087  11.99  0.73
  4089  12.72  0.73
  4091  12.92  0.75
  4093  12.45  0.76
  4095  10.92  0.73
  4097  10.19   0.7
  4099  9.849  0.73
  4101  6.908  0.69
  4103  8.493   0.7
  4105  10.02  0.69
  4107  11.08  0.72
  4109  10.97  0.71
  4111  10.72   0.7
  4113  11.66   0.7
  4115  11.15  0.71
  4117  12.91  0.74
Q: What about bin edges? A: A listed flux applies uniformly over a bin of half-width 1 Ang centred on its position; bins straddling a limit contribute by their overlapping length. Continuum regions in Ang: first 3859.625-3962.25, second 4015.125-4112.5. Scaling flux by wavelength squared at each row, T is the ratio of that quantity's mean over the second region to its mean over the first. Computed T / 1.56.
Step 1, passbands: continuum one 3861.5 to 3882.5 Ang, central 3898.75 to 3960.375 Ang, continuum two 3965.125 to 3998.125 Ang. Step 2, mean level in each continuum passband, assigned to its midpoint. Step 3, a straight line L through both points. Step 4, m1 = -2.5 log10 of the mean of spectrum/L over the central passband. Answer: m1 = 0.165 mag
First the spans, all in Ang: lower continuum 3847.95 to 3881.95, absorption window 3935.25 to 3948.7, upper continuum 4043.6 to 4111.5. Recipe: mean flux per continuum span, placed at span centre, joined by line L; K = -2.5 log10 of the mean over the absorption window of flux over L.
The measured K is 0.46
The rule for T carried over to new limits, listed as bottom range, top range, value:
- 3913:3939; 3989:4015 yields 1.99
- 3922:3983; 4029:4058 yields 1.74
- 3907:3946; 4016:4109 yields 1.79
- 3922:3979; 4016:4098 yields 1.88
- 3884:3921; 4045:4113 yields 1.45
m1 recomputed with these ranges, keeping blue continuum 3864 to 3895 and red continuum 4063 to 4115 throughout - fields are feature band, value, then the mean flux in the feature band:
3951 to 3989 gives 0.222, 7.53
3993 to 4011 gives -0.130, 10.9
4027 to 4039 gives -0.077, 10.8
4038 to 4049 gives -0.045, 10.7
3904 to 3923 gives -0.001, 8.45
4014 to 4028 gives -0.128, 11.2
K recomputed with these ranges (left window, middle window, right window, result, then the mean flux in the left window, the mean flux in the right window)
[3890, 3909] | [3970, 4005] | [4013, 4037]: 0.07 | 8.24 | 11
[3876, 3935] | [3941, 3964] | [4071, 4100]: 0.06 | 7.41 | 11.5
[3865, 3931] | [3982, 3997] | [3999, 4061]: -0.03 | 7.88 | 11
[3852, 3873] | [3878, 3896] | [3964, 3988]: 0.05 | 8.29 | 7.04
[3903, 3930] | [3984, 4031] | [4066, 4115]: -0.16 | 7.9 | 11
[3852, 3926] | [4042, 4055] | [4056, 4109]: -0.05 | 8.19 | 10.7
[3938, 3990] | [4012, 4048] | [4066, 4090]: -0.13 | 7.55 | 11.4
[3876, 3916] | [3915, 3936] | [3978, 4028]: 0.45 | 8.16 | 10.9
